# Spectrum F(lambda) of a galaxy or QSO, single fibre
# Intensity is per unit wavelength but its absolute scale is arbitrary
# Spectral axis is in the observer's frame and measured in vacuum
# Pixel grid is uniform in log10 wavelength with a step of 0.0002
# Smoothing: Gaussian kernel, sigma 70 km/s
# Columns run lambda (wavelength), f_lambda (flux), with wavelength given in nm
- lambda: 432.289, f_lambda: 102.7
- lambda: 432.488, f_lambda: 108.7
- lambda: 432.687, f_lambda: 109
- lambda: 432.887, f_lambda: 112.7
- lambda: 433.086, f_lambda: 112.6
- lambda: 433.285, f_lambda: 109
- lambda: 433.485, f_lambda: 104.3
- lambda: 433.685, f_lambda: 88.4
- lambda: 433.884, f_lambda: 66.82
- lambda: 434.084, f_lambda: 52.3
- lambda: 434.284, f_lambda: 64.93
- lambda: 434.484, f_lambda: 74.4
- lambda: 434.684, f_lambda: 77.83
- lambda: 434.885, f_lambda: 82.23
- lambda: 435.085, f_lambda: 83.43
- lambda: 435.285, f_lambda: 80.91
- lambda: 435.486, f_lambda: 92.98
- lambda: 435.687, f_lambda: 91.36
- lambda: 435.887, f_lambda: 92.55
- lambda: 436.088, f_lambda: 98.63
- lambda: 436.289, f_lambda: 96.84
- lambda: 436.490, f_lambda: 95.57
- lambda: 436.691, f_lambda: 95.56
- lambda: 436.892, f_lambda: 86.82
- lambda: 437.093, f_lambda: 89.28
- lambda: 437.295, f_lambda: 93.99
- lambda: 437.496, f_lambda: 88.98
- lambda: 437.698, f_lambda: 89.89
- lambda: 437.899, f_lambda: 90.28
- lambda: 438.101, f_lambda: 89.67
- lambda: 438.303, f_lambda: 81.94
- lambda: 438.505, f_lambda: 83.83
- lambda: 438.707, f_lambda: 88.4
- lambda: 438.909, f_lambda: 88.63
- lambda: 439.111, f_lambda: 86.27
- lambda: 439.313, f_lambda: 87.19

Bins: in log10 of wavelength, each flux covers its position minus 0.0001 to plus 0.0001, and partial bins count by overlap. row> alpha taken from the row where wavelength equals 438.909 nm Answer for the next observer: 88.63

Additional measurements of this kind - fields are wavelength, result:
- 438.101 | 89.67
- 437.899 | 90.28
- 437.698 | 89.89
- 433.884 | 66.82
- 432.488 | 108.7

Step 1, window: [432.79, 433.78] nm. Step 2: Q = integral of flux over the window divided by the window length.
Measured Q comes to 105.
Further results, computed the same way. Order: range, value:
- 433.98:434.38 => 58.6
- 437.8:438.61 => 86.4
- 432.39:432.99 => 110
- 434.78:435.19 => 82.7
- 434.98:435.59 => 85.8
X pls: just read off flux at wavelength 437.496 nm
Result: 88.98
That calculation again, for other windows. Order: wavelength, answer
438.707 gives 88.4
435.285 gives 80.91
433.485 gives 104.3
